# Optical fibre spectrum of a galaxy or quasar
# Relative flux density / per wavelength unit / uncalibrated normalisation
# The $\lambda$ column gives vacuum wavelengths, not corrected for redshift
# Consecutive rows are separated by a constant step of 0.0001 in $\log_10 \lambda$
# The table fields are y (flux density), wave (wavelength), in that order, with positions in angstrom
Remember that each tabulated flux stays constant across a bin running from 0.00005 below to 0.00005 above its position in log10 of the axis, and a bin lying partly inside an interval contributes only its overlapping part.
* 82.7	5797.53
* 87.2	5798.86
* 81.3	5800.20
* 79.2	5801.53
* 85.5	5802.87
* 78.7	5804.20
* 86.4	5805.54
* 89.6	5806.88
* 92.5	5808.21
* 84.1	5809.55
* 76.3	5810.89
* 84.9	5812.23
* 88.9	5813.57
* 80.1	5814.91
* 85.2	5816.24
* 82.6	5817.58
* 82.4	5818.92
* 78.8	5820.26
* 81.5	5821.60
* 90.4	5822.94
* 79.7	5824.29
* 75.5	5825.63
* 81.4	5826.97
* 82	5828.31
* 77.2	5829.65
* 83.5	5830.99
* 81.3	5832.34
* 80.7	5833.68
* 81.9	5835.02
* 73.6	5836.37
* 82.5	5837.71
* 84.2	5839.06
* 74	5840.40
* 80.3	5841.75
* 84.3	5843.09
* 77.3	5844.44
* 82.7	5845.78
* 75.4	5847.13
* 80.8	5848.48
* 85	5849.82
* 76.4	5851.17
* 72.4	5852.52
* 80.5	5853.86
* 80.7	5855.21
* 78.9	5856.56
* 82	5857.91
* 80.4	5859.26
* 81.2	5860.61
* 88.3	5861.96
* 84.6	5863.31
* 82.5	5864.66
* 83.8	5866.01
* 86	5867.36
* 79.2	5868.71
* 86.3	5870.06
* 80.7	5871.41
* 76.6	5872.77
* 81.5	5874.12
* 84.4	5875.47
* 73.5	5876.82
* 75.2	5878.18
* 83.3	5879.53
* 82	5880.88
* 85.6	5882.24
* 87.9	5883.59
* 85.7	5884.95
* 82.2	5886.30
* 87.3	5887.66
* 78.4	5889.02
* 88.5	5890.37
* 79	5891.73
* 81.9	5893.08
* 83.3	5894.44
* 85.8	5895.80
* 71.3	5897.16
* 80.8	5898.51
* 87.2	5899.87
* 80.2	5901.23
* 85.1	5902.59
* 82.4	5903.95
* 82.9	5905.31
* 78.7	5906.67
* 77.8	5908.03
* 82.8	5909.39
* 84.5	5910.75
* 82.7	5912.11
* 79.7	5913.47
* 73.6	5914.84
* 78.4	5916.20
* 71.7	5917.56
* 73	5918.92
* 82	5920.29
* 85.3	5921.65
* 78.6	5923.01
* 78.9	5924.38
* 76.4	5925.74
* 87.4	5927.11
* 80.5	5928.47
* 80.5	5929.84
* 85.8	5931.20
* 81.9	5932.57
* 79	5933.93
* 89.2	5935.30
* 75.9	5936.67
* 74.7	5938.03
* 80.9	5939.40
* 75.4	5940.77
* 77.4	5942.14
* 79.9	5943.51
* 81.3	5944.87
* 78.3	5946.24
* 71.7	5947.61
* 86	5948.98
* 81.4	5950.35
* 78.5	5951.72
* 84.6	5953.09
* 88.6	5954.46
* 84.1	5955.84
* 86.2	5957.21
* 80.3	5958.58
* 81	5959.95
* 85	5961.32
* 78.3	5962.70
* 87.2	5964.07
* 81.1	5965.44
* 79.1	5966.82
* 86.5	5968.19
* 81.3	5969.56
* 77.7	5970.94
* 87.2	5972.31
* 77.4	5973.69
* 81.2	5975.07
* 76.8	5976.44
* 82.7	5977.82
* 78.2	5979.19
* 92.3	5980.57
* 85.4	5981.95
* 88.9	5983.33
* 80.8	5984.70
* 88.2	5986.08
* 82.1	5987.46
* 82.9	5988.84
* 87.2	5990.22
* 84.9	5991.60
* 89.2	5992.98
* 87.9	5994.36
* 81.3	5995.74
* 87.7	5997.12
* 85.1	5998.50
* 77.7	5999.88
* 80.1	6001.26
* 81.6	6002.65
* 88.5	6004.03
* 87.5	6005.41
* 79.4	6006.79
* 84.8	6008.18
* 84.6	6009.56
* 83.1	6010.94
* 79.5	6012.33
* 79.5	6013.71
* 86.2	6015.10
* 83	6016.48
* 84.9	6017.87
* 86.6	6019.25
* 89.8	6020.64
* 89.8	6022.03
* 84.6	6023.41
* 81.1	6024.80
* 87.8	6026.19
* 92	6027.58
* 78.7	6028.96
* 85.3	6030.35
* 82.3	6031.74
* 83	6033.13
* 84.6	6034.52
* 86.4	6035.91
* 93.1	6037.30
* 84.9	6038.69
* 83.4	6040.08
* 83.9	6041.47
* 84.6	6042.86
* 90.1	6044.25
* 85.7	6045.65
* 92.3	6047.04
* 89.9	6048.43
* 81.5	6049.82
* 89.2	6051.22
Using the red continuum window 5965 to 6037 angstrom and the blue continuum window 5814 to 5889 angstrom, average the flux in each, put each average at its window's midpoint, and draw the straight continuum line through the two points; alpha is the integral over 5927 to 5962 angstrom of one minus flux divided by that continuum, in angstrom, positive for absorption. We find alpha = 0.7 angstrom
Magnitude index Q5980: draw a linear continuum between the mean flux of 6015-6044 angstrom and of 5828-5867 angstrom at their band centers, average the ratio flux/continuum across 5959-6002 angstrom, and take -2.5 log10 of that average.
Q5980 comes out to 0.013 mag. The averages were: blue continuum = 80.7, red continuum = 85.6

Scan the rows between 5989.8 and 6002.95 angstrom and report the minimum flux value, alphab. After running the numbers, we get 77.7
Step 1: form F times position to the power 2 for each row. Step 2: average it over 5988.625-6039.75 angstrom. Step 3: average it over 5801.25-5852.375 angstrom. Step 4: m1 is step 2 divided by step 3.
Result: 1.1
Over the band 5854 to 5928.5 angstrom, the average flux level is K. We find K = 81.4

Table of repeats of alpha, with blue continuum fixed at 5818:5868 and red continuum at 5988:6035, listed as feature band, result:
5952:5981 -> 0.33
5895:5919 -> 0.63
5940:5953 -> 0.62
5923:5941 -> 0.49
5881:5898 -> -0.23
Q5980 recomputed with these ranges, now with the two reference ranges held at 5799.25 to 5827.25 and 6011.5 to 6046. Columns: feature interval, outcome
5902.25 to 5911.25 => 0.03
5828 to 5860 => 0.05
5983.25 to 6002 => 0.01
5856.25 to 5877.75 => 0.02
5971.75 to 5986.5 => 0.02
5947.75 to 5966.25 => 0.02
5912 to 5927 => 0.08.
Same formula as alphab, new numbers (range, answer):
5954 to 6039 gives 76.8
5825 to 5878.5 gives 72.4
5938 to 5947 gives 74.7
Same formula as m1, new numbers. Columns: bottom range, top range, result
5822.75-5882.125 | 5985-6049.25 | 1.11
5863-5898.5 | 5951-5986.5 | 1.04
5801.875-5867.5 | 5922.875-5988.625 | 1.04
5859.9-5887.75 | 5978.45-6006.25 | 1.07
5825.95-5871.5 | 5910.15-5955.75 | 1.02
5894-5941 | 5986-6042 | 1.09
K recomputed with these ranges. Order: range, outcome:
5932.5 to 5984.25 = 81.7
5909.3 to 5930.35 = 79.6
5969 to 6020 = 83.6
